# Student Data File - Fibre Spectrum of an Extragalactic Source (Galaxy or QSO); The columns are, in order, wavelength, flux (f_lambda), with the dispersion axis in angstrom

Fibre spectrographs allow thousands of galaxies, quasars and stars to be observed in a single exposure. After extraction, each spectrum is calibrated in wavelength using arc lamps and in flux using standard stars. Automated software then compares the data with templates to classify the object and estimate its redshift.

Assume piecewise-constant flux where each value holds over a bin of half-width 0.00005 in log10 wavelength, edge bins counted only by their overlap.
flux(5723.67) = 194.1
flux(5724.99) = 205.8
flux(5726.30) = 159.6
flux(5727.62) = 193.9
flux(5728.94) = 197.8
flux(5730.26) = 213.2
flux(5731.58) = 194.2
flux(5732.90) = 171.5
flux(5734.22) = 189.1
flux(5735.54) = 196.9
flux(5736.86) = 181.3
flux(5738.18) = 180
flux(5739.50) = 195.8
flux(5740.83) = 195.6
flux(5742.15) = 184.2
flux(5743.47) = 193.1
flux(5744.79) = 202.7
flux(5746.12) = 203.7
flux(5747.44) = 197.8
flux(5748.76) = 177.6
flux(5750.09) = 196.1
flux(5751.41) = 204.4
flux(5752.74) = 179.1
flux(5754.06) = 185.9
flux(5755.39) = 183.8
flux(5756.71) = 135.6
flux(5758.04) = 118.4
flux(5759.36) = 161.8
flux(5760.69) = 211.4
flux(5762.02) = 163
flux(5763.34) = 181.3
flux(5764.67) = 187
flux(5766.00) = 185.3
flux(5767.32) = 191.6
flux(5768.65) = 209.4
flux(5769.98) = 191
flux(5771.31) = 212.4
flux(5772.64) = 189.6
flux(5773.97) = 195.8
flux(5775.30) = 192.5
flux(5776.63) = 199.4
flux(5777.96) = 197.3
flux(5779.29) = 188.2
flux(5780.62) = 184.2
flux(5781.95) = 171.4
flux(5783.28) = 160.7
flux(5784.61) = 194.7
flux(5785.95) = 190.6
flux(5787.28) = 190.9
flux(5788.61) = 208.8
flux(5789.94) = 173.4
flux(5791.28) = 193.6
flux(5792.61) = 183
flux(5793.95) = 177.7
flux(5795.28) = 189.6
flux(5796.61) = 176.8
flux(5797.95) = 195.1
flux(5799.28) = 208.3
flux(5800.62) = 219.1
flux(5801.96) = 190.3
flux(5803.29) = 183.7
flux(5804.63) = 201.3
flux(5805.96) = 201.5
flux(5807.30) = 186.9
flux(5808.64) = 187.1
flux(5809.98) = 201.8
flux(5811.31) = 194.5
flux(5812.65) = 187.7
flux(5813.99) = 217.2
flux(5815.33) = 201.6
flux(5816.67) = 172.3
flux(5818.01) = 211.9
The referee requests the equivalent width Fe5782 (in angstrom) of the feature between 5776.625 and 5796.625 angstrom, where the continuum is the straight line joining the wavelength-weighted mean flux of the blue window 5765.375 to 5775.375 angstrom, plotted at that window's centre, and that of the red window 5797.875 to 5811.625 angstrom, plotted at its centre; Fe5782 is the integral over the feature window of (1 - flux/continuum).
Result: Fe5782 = 1.1 angstrom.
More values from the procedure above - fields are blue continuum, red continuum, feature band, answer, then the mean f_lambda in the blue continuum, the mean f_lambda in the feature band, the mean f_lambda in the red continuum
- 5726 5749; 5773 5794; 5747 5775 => 0.8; 191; 184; 188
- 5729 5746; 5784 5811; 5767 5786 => 0.1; 192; 191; 193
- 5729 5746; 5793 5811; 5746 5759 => 1.1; 192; 177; 194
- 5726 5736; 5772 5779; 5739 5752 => -0.2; 190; 195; 195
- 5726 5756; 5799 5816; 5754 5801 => 2.2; 191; 186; 198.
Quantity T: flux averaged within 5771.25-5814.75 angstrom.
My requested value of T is 192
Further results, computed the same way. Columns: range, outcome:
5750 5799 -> 185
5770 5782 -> 193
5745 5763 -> 179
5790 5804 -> 191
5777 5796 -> 186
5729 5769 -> 186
